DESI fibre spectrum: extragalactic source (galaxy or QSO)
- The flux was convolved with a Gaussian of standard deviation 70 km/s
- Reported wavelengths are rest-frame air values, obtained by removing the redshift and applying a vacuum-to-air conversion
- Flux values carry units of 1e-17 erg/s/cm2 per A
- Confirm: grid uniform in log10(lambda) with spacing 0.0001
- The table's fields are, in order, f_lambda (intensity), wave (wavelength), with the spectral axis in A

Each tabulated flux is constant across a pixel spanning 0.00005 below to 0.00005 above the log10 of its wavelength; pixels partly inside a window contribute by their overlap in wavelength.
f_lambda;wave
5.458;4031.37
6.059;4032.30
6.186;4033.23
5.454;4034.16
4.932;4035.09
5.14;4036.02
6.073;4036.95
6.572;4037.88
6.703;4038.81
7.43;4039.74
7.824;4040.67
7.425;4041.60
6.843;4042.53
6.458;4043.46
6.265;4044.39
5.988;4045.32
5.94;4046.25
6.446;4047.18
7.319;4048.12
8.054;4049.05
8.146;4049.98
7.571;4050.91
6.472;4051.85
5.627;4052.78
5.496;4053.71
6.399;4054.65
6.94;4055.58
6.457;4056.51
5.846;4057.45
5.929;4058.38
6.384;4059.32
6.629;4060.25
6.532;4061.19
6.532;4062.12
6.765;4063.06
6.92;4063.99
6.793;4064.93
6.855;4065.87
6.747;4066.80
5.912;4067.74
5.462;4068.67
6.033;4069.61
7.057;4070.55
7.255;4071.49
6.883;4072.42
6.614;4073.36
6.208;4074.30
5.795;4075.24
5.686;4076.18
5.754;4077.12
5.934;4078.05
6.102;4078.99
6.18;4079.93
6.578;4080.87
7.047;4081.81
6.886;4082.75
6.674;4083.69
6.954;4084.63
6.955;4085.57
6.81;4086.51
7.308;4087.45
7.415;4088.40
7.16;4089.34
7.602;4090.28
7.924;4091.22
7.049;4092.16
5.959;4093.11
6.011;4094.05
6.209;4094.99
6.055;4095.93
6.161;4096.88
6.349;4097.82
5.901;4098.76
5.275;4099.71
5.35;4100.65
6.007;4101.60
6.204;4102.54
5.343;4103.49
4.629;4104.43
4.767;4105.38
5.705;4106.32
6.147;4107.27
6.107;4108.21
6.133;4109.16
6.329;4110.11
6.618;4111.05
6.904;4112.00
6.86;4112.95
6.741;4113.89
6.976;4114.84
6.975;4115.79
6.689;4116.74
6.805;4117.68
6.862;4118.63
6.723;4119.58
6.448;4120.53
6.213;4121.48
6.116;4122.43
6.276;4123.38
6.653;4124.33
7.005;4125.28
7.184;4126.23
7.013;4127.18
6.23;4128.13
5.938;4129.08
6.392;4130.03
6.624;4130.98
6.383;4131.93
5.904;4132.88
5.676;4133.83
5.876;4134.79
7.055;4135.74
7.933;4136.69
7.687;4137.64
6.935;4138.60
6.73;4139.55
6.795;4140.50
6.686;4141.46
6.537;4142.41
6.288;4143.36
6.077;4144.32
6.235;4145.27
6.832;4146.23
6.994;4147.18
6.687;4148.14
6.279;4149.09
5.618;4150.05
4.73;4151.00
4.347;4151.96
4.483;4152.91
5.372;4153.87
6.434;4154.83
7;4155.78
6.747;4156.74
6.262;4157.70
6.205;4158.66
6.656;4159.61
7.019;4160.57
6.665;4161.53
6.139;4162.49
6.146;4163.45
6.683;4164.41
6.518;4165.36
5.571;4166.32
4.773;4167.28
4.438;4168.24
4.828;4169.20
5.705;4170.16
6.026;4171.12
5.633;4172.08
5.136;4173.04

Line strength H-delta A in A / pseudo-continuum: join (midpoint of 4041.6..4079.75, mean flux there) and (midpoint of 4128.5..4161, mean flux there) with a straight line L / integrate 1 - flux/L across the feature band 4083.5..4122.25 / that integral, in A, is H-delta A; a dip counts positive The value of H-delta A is 0.0 A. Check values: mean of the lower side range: 6.49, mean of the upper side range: 6.34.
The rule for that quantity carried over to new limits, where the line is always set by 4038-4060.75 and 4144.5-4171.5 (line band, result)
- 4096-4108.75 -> 1.3 A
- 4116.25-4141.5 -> -1.9 A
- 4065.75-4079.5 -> 0.6 A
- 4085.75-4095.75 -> -0.8 A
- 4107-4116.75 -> -0.5 A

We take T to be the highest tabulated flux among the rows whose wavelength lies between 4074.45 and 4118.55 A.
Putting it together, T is 7.924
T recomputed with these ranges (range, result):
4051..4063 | 6.94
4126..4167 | 7.933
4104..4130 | 7.184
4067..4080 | 7.255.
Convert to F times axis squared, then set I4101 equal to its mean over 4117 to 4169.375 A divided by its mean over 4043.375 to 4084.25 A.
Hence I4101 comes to 1.0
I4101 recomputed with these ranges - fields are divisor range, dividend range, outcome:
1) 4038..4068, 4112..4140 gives 1.03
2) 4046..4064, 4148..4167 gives 0.96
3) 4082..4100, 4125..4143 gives 1.02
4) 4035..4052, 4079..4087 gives 1.01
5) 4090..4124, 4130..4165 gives 1.03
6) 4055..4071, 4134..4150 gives 1.07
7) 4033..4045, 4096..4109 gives 0.92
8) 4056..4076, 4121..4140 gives 1.06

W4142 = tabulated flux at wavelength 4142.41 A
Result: 6.537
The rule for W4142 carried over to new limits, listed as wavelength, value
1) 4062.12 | 6.532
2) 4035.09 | 4.932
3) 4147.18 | 6.994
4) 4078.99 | 6.102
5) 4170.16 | 5.705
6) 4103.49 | 5.343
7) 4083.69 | 6.674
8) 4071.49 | 7.255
